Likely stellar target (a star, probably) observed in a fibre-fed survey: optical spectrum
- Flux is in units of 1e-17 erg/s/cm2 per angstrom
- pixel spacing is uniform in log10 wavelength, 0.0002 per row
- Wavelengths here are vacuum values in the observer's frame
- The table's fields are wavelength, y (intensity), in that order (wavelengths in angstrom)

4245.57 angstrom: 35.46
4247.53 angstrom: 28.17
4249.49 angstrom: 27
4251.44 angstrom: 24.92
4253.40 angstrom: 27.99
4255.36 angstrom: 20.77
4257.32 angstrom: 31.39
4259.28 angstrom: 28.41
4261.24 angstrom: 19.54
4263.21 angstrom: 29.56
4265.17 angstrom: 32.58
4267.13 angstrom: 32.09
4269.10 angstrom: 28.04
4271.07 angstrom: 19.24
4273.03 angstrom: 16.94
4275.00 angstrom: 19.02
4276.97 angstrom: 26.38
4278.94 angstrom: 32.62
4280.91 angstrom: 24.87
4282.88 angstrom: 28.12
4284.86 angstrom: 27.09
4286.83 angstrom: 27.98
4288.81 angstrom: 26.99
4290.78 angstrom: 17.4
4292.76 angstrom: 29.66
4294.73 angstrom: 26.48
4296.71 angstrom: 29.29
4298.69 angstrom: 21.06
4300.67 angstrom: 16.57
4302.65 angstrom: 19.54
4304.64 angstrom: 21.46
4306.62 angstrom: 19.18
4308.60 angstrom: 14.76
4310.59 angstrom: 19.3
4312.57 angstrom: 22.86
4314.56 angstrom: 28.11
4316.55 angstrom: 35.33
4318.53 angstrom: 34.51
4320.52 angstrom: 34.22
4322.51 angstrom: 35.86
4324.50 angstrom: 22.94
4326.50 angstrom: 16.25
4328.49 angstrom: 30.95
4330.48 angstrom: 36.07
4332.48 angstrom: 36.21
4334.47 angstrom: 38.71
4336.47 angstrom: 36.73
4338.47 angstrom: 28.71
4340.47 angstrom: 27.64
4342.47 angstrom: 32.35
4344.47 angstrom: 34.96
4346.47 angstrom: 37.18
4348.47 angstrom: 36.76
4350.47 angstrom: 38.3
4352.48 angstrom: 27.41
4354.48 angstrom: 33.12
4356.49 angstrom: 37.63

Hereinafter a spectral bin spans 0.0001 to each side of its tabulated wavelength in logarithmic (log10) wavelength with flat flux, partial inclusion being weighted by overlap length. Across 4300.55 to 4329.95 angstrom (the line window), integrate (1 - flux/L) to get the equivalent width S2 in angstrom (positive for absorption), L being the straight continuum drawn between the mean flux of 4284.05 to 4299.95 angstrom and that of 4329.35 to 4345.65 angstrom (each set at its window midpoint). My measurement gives 4.7 angstrom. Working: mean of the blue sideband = 25.6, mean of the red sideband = 33.9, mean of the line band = 25.2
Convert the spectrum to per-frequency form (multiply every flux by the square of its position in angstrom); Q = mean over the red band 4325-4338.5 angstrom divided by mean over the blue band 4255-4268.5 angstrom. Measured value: 1.17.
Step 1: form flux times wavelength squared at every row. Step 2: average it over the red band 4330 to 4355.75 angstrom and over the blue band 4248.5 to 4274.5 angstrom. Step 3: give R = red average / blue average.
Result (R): 1.4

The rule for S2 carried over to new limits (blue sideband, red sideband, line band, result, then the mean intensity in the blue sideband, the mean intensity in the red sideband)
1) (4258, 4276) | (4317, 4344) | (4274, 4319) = 5.7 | 25.2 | 31.8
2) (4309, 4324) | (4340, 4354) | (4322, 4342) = 0.4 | 29.2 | 33.7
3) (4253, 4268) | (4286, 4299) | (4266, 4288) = 0.8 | 27.8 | 25.8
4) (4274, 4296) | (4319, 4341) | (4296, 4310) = 4.0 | 26.1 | 31.4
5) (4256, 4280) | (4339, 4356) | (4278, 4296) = 0.7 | 26.2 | 33.5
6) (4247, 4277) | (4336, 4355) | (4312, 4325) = -0.1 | 25.7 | 33.2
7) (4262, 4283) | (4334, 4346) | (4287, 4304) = 2.9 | 26.2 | 33.1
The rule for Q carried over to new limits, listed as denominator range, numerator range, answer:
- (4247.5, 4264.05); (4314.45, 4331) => 1.19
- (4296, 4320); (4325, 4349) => 1.39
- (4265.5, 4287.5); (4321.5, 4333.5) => 1.18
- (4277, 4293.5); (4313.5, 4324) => 1.25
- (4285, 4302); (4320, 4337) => 1.32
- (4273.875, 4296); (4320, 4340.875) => 1.23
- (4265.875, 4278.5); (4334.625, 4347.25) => 1.42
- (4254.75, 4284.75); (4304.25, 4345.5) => 1.14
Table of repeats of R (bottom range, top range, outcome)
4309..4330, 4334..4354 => 1.22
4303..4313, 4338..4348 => 1.71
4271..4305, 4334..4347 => 1.42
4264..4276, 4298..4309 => 0.78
